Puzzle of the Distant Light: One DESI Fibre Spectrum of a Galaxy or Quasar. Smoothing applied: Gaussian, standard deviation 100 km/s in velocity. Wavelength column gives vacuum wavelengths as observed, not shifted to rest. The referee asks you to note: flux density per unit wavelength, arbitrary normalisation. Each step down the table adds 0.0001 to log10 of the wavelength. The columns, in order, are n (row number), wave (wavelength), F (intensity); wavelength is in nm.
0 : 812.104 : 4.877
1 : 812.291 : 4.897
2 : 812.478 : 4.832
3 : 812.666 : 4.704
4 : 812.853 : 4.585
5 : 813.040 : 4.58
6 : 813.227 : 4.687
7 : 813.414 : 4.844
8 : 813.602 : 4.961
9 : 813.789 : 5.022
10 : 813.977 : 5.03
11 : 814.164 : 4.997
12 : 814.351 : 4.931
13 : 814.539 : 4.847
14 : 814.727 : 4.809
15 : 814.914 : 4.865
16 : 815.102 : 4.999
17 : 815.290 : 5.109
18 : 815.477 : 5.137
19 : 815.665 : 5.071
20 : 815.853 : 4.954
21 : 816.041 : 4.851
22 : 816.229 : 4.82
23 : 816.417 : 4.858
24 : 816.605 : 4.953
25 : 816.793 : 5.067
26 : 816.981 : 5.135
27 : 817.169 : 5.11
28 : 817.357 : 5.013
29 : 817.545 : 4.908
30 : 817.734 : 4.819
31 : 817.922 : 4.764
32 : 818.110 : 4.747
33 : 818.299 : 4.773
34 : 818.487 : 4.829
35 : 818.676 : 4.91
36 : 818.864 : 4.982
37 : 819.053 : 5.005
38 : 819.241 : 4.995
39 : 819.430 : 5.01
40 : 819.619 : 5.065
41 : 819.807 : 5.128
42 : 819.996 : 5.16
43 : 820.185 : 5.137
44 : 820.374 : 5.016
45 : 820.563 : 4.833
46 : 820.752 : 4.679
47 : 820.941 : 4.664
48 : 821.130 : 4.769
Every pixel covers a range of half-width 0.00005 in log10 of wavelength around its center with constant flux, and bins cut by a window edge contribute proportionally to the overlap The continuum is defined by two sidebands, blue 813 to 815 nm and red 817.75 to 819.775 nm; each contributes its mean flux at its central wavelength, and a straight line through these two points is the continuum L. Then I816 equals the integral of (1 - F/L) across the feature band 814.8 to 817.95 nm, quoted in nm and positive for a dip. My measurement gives -0.048 nm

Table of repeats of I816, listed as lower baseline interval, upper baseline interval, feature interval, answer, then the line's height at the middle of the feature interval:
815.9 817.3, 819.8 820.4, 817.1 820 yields 0.062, 5.05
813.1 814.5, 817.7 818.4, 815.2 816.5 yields -0.033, 4.85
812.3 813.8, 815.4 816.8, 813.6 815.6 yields -0.046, 4.86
